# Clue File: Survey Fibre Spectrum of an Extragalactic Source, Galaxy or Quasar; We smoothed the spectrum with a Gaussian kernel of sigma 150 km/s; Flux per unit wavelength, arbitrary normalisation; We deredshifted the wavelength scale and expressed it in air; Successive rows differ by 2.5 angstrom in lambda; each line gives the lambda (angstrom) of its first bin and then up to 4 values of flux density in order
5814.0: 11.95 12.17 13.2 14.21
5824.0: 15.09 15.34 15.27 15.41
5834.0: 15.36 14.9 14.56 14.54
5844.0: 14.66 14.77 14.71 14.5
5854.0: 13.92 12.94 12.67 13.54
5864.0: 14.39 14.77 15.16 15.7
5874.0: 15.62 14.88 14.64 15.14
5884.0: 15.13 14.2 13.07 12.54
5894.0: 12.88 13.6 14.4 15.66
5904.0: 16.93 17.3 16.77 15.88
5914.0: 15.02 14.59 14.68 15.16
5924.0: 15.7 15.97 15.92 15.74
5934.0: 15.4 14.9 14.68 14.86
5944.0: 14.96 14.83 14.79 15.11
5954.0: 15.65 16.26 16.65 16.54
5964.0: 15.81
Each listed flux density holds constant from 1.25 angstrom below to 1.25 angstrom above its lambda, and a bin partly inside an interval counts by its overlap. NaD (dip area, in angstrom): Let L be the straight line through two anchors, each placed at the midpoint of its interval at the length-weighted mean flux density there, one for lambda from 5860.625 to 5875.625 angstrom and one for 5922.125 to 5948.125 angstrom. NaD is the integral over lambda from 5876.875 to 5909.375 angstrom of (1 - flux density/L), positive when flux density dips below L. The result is 0.66 angstrom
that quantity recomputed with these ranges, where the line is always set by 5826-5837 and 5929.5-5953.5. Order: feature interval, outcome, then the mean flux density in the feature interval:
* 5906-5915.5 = -0.6 angstrom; 16.1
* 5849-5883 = 1.7 angstrom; 14.5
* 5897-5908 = -0.6 angstrom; 15.9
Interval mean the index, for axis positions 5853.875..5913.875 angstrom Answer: 14.7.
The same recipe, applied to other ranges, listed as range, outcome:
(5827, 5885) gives 14.7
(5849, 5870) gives 14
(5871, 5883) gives 15.2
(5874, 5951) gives 15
